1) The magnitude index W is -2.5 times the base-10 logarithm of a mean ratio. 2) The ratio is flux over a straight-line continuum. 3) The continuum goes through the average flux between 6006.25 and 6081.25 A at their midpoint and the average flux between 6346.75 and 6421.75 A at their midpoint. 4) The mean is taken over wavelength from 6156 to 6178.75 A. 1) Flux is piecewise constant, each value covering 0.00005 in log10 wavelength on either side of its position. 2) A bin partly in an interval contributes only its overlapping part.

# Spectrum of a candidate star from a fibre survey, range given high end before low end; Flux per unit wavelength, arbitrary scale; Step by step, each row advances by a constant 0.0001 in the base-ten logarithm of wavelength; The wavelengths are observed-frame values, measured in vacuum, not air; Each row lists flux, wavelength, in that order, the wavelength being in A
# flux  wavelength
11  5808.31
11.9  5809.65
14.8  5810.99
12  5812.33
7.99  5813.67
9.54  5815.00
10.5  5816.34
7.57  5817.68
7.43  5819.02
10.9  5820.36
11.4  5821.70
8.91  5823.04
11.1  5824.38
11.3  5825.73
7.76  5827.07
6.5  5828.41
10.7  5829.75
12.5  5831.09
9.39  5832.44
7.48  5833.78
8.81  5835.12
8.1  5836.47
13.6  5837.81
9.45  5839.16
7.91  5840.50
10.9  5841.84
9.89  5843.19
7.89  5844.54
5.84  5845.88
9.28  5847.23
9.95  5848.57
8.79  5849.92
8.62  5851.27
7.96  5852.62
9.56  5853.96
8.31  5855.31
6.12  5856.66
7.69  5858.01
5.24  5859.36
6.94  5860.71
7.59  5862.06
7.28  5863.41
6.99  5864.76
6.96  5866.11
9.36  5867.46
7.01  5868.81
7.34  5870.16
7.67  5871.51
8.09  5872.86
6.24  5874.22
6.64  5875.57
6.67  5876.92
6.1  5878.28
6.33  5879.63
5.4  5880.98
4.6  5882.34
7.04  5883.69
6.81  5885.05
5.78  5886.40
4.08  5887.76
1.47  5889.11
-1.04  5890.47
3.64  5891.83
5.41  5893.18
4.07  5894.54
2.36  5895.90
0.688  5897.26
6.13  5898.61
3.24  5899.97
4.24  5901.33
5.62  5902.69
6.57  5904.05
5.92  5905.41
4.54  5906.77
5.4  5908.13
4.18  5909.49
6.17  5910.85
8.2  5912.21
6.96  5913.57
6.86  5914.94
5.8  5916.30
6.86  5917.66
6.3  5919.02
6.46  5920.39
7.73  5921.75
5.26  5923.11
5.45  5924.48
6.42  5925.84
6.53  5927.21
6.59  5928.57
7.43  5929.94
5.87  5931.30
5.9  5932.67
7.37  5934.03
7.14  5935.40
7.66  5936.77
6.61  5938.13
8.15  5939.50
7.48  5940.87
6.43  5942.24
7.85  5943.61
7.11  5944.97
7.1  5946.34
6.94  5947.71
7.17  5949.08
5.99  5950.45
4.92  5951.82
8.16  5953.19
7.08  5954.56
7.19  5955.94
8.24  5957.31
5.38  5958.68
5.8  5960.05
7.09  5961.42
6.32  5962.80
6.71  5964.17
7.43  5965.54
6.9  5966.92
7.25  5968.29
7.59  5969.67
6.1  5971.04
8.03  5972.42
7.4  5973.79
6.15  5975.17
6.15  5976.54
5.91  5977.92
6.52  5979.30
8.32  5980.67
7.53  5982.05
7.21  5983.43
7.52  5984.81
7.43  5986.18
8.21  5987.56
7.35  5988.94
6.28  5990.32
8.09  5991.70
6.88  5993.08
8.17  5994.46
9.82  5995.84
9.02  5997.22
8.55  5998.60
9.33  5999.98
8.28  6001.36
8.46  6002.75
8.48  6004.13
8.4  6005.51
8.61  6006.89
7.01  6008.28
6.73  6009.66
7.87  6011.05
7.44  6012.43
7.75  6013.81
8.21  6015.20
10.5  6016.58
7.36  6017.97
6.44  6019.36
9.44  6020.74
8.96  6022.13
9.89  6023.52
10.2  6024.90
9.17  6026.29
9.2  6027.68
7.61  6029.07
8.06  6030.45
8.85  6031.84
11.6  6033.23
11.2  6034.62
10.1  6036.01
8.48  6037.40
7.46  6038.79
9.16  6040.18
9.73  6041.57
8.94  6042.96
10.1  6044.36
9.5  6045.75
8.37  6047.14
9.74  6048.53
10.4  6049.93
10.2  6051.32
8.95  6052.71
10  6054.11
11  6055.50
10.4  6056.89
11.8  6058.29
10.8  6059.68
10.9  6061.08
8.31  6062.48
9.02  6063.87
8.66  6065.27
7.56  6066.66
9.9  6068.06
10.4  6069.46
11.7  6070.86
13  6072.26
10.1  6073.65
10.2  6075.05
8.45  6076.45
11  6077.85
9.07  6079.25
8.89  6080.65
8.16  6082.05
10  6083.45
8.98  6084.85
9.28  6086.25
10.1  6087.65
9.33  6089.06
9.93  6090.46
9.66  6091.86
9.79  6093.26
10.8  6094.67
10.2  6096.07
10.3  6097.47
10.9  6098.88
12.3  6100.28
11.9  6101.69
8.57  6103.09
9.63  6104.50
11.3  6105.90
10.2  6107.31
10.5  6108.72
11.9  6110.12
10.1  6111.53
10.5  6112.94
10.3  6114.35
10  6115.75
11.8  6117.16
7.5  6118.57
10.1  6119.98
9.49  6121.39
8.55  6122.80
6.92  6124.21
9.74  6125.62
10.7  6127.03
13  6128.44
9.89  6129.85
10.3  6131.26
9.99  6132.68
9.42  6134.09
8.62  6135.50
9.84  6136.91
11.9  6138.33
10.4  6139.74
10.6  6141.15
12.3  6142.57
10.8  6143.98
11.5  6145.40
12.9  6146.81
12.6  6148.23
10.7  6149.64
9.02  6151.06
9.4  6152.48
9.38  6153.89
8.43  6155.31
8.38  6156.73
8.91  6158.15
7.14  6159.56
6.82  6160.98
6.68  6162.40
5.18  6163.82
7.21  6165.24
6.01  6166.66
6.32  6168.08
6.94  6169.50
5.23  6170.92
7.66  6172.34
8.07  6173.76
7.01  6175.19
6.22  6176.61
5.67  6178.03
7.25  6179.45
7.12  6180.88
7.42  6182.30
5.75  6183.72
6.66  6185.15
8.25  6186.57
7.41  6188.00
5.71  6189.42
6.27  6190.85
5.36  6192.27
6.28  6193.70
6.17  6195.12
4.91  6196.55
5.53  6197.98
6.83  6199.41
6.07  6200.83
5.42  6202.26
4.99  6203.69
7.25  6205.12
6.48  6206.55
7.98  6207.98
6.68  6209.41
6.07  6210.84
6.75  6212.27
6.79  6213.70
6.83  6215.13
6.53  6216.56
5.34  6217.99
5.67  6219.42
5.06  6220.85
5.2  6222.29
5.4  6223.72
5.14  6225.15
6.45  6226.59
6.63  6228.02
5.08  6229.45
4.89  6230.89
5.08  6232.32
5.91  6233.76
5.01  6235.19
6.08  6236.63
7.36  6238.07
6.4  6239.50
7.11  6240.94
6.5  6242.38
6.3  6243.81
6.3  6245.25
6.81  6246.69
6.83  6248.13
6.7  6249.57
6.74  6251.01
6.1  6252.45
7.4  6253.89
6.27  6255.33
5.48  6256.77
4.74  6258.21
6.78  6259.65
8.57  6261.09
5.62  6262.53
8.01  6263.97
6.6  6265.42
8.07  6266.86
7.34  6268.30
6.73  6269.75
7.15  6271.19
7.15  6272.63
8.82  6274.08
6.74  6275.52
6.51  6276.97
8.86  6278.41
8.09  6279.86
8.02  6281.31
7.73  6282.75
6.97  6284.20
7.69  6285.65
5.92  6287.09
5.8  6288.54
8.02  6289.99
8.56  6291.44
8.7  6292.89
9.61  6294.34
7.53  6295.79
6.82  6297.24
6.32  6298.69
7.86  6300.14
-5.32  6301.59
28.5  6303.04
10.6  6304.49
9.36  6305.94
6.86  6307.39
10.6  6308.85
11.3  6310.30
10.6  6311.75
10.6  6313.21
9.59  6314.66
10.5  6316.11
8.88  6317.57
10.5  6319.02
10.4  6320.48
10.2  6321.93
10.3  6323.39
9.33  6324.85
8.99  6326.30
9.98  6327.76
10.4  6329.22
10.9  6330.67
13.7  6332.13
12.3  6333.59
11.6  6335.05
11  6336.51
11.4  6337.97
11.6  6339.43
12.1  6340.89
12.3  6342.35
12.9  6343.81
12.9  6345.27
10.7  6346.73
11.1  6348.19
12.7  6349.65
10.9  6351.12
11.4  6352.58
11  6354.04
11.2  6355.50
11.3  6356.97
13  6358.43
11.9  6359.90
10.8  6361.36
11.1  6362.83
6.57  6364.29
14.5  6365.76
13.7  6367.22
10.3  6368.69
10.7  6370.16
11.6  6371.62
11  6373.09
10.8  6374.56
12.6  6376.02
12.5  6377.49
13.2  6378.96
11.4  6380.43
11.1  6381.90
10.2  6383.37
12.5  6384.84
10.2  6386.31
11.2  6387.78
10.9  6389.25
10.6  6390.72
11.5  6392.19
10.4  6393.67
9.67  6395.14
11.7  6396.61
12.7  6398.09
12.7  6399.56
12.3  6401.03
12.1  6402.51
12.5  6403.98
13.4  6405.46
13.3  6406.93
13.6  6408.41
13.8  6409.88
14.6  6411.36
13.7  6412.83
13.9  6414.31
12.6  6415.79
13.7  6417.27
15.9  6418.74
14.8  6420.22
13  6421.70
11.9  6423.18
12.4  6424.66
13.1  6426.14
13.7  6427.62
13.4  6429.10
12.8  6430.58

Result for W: 0.445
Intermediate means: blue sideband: 9.34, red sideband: 12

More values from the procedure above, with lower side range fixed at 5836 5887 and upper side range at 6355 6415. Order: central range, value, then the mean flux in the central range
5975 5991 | 0.22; 7.08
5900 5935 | 0.31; 6.14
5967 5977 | 0.22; 6.97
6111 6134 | -0.02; 9.91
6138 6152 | -0.13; 11.2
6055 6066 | -0.09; 10.1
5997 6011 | 0.07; 8.24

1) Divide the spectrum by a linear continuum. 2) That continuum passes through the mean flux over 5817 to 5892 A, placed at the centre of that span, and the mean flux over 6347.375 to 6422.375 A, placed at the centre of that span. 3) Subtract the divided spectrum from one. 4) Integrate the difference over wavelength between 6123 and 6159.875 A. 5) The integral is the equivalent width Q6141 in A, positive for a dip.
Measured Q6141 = -0.2 A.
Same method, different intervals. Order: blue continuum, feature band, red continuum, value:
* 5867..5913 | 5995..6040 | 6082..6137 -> -3.6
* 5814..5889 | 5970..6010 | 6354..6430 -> 6.5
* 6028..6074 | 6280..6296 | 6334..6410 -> 5.0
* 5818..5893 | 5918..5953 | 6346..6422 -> 6.8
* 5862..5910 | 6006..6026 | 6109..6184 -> -3.1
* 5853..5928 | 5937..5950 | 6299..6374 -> -1.4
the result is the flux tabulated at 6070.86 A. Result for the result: 11.7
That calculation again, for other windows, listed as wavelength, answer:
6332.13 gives 13.7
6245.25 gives 6.3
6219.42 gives 5.67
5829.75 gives 10.7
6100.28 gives 12.3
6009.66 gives 6.73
